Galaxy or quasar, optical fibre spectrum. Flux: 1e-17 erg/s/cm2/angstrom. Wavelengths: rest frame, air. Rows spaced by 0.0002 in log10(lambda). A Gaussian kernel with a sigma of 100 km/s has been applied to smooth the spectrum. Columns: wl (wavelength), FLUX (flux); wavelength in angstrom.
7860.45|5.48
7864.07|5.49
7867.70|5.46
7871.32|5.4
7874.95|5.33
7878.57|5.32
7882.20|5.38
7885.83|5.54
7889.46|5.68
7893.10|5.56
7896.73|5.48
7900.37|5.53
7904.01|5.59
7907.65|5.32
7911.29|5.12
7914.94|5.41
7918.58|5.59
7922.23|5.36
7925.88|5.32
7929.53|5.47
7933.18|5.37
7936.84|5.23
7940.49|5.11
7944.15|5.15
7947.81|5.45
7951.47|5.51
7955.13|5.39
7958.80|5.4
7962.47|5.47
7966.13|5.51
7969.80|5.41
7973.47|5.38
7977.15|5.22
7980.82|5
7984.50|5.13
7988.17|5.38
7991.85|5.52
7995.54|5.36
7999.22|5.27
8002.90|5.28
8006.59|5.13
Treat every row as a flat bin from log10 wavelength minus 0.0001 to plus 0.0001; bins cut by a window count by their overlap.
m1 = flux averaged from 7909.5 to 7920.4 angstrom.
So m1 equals 5.37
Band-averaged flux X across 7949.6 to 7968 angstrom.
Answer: 5.46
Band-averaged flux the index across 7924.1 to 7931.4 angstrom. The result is 5.4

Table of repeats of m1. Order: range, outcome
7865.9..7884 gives 5.38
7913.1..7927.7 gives 5.42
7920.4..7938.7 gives 5.35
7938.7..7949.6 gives 5.23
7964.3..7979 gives 5.38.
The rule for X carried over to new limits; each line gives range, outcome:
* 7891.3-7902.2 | 5.52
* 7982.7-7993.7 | 5.34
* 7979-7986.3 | 5.06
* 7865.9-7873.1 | 5.43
